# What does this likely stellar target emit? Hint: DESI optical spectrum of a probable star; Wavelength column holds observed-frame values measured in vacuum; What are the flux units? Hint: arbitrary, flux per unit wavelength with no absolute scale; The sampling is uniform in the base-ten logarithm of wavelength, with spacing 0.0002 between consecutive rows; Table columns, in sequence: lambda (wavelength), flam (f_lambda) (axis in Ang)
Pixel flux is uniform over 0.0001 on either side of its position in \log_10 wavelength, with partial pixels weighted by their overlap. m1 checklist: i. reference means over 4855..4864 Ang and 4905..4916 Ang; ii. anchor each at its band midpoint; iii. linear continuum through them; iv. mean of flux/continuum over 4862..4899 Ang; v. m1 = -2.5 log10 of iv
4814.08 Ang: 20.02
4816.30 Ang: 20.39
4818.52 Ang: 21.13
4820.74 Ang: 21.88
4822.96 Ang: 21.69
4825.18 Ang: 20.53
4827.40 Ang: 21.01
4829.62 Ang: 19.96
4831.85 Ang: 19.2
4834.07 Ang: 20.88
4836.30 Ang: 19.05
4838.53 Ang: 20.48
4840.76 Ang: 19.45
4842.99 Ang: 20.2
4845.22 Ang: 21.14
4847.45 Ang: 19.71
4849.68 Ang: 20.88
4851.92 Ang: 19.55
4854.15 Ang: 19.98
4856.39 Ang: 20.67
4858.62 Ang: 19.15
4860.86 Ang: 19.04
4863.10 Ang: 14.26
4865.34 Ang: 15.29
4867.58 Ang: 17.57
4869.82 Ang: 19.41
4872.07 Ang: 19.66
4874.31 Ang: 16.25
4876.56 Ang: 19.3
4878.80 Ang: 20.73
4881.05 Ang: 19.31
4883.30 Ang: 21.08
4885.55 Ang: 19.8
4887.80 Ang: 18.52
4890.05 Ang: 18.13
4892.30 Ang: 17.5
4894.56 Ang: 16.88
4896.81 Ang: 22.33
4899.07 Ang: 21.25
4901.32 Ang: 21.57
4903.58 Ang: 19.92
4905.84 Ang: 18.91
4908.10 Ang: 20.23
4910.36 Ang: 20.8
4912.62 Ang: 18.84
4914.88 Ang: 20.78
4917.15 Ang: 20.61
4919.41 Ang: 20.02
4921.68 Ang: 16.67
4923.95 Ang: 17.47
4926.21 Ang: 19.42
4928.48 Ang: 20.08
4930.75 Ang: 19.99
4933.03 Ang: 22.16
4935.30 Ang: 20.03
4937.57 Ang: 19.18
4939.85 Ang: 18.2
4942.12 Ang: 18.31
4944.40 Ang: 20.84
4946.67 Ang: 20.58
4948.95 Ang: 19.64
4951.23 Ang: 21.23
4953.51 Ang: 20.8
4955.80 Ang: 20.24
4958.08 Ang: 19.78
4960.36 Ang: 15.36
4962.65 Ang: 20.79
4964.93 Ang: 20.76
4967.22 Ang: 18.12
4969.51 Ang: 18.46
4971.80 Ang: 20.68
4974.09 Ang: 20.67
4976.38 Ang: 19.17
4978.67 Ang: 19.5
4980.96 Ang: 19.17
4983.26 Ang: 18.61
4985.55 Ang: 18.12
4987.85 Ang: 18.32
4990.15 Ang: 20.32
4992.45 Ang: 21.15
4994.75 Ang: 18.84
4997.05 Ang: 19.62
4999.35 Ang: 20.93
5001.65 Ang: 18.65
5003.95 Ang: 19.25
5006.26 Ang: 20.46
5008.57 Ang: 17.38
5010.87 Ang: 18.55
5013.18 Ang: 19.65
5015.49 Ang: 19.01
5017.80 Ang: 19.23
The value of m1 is 0.03 mag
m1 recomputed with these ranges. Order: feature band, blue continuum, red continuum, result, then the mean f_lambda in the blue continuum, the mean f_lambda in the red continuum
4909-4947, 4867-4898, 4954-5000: -0.022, 19.1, 19.4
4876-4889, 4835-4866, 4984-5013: -0.029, 19.3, 19.3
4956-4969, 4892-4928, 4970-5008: 0.030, 19.6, 19.5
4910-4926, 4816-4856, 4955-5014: 0.031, 20.4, 19.3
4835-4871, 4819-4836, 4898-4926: 0.070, 20.7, 19.7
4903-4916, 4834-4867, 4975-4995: -0.037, 19.2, 19.3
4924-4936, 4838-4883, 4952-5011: -0.045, 19.1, 19.4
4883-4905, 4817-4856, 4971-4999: 0.023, 20.4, 19.5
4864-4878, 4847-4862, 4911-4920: 0.115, 19.9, 20.1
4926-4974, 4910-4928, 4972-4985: -0.021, 19.3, 19.5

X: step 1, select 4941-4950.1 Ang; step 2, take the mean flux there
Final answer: 19.9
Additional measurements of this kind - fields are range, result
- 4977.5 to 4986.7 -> 18.9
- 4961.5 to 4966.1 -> 20.7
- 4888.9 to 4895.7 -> 17.5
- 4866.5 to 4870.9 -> 18.5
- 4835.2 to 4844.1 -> 19.8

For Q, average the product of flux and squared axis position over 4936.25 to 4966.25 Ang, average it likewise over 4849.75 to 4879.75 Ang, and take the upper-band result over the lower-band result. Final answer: 1.10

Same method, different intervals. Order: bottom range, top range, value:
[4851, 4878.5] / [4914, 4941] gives 1.09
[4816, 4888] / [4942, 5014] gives 1.05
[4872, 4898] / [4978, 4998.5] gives 1.05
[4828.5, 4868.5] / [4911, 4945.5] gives 1.05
